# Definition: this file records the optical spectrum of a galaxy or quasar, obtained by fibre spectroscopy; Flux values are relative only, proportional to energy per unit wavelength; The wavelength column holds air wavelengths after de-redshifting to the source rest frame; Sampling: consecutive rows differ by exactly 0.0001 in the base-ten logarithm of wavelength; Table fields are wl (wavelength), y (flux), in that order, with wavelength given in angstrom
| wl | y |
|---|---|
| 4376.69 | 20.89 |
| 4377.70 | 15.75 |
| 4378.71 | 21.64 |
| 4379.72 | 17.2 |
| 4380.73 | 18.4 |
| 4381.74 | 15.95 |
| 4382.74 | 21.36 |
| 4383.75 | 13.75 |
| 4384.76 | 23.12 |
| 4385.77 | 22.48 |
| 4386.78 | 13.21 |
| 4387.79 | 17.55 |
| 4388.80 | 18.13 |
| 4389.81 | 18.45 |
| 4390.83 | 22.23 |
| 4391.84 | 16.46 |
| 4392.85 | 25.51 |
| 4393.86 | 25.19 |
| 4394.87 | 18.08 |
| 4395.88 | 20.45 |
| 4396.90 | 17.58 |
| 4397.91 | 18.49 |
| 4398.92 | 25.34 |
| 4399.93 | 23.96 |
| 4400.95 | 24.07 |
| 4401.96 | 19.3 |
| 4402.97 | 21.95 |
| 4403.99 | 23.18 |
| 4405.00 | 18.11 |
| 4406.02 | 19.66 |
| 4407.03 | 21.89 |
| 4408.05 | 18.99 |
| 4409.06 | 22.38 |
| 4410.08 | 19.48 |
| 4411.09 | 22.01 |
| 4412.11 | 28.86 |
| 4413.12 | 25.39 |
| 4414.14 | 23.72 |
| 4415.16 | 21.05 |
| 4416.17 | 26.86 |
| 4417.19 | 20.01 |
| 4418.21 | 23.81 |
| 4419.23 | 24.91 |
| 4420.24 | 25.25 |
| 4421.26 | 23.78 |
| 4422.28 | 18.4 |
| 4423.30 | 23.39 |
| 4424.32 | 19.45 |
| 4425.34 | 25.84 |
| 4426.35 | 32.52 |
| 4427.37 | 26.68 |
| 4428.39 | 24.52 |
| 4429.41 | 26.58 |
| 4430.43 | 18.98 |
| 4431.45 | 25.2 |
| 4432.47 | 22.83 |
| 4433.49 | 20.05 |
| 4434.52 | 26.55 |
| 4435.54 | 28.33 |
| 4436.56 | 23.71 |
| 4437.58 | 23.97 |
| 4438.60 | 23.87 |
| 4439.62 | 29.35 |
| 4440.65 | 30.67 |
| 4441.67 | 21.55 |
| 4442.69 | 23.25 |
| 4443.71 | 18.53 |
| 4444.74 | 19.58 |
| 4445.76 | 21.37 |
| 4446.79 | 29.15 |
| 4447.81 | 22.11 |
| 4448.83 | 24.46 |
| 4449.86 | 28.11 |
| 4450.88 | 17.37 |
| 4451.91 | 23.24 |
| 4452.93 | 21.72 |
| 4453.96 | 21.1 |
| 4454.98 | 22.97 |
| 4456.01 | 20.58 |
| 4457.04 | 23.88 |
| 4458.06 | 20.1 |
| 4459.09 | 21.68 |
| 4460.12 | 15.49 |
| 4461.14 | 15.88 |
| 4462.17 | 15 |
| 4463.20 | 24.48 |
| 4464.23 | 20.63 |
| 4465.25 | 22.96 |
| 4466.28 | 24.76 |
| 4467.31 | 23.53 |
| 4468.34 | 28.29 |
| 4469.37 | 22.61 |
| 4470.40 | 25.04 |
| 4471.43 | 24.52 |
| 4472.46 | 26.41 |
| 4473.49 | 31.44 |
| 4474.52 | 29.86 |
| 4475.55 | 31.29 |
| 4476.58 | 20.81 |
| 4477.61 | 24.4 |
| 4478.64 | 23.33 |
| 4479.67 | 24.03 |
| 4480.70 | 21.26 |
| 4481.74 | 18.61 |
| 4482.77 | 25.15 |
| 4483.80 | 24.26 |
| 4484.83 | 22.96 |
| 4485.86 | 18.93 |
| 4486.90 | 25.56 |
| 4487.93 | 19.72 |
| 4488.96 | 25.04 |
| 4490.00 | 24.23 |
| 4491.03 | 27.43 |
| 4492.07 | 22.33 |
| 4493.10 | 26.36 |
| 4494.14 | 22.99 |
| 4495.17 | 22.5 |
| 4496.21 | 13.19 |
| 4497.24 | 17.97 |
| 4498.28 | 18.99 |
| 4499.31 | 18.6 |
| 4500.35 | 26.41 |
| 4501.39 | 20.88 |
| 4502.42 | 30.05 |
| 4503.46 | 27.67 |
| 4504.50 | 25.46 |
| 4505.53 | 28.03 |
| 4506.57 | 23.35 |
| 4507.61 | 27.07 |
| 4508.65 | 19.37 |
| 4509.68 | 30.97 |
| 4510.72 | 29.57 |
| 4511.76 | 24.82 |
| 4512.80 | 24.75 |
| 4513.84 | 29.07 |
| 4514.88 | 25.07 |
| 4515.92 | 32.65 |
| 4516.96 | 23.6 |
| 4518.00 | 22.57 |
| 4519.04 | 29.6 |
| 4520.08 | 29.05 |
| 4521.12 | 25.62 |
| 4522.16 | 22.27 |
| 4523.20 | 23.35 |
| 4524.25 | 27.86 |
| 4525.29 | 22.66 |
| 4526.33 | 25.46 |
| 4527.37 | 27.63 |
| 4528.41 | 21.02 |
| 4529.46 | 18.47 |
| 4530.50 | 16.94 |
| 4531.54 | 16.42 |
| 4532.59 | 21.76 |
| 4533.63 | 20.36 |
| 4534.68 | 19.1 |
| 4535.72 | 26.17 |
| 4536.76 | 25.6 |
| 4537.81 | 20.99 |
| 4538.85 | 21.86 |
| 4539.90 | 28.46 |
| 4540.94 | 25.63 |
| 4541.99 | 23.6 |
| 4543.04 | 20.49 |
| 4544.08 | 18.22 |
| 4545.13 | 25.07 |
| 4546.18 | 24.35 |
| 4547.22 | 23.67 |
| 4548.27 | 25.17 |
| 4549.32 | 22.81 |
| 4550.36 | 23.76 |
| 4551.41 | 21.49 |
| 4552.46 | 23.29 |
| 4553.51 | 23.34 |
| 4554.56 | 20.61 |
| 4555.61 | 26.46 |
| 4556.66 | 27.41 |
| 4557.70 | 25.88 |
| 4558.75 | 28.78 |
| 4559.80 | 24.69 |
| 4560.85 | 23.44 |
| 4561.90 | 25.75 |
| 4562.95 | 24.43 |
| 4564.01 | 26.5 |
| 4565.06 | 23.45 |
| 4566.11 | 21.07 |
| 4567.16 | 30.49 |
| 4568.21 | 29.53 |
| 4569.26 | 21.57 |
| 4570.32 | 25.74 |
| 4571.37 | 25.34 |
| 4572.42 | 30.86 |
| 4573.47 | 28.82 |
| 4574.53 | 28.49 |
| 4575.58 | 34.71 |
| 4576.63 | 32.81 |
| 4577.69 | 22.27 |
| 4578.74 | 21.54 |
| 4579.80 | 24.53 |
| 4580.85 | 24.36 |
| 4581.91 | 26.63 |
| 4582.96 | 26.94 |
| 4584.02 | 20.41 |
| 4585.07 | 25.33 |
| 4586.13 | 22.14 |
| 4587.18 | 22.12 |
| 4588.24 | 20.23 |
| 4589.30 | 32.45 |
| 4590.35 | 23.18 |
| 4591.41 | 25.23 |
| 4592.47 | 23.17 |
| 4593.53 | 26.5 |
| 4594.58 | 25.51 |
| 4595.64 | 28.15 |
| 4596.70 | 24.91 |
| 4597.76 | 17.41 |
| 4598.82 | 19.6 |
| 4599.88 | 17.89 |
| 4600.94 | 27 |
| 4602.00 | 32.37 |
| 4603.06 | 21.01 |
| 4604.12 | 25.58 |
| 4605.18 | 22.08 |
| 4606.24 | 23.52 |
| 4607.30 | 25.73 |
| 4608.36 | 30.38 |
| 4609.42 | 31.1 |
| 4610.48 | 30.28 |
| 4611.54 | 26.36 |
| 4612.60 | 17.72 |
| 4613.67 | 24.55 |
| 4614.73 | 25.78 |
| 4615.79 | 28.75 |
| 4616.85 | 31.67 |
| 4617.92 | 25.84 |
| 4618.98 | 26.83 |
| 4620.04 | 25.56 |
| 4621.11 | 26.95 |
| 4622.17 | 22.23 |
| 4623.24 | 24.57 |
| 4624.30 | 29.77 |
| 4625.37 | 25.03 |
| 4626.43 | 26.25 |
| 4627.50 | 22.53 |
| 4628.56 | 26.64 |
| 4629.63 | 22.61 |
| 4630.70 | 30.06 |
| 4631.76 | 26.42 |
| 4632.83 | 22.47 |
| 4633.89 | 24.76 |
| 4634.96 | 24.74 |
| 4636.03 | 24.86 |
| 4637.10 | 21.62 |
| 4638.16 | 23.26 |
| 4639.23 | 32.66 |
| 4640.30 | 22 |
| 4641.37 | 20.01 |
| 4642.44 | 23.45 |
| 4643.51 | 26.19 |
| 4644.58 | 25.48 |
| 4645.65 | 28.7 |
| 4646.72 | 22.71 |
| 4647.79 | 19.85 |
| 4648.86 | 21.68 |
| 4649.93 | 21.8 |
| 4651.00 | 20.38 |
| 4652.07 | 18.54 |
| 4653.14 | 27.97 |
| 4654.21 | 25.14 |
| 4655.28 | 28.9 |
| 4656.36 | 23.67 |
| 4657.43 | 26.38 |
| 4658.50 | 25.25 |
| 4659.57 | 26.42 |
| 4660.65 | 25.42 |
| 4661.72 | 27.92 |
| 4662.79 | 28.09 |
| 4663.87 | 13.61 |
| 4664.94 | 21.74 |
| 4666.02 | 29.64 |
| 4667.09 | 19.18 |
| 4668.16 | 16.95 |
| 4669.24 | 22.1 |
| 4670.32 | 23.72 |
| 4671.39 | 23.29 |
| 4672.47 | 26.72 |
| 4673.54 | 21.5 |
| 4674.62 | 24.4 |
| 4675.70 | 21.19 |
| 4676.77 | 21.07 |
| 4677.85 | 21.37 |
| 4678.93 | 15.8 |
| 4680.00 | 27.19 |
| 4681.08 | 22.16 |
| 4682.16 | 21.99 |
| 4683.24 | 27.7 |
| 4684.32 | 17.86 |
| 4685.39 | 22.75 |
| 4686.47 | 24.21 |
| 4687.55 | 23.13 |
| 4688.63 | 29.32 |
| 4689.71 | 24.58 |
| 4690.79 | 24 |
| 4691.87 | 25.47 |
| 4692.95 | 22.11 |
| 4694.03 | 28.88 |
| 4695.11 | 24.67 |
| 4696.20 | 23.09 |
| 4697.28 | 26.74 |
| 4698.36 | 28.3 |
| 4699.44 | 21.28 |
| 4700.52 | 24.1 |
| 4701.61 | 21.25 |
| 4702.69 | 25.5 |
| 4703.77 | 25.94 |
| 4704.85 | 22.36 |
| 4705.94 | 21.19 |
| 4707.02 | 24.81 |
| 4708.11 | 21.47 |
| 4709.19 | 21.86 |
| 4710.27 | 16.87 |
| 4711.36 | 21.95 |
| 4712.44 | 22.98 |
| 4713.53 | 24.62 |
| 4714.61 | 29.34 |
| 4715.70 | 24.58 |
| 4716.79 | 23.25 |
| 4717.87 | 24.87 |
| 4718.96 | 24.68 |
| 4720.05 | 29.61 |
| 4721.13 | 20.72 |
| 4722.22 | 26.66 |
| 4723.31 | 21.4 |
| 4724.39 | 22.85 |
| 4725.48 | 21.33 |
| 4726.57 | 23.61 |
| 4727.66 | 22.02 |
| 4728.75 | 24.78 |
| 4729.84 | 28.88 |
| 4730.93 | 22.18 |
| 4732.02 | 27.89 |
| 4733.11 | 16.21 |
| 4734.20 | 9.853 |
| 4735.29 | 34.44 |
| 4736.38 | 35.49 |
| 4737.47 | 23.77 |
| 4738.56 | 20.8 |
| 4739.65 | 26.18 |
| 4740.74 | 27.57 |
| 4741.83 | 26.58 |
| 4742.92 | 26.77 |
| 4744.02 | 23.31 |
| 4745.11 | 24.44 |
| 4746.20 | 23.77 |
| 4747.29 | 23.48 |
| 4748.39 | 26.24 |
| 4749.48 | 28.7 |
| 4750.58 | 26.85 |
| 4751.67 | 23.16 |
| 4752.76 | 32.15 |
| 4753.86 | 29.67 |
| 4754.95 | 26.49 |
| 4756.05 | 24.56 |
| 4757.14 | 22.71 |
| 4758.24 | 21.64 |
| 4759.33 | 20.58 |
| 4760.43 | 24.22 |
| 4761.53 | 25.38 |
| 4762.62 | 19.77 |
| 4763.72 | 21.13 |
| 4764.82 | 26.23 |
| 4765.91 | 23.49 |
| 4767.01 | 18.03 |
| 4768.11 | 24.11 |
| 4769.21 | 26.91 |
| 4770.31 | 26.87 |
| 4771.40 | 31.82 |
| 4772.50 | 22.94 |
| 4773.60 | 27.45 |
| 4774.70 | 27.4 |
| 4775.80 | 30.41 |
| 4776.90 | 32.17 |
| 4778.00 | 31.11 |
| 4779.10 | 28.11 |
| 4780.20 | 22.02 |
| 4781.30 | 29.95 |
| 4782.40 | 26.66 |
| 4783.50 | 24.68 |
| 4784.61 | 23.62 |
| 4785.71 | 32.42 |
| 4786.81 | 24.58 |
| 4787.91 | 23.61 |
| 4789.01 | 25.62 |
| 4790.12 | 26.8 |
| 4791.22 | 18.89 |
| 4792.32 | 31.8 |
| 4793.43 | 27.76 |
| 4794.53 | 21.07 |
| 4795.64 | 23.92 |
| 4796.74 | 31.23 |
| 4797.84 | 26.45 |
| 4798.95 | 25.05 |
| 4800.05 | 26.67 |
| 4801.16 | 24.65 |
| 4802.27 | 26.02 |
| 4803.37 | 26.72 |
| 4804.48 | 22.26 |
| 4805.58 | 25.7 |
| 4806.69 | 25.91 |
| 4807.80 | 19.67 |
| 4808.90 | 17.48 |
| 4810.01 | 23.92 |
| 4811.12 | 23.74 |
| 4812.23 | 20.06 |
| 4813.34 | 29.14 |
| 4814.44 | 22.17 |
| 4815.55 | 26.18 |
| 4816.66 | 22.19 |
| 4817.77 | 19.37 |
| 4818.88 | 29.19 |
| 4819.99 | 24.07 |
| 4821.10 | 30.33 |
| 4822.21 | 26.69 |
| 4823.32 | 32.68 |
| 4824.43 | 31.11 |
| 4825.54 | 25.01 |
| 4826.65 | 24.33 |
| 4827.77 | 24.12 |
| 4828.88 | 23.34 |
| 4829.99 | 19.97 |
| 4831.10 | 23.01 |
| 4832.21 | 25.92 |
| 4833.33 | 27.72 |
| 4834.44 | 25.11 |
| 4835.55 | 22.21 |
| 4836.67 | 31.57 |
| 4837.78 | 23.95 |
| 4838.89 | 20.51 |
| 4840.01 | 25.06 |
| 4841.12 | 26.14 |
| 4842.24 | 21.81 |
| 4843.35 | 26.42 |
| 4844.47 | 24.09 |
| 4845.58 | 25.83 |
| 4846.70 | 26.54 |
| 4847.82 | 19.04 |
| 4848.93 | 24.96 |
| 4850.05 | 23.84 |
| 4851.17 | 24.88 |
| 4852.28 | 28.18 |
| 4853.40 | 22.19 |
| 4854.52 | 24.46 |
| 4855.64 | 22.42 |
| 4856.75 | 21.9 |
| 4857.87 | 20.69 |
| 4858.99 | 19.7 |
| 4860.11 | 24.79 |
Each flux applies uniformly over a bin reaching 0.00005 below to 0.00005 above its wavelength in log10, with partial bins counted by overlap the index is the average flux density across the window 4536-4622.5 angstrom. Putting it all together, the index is 25.1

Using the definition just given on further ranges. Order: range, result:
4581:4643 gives 25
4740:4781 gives 25.7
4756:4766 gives 22.9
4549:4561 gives 24.4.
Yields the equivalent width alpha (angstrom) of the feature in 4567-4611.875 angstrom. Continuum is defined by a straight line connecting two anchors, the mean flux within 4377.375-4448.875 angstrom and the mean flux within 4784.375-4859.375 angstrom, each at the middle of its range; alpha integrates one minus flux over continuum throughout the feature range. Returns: -4.5 angstrom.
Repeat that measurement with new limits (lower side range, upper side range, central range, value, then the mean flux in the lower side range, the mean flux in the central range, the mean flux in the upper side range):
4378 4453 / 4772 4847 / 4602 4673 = -2.07 angstrom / 22.3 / 24.8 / 25.5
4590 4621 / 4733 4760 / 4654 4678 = 1.53 angstrom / 25.3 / 23.6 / 25.2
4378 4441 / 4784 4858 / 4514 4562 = -1.78 angstrom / 22.2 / 23.9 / 24.9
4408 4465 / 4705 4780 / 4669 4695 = 1.04 angstrom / 23.1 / 23.5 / 24.8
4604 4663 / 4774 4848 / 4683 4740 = 2.97 angstrom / 25.3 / 24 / 25.4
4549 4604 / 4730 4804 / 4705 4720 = 1.17 angstrom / 25.1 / 23.4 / 25.6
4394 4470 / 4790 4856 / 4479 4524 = -2.13 angstrom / 22.8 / 24.2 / 24.9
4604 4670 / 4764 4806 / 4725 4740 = 0.93 angstrom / 24.8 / 24.1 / 26.2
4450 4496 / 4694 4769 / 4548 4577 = -3.05 angstrom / 23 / 25.9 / 24.2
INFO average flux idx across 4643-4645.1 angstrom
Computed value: 25.8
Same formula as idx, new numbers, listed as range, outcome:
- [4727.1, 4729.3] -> 23.4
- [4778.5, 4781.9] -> 26.8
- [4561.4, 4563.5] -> 25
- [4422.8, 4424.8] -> 21.4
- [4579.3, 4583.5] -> 25.6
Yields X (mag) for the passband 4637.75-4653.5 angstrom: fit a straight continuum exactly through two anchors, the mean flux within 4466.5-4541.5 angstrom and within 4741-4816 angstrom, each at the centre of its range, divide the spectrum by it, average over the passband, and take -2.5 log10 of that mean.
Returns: 0.05 mag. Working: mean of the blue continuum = 24.2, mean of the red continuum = 25.4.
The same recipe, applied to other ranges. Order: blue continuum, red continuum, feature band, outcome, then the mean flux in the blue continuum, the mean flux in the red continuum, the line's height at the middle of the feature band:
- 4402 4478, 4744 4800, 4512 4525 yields -0.10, 23.4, 25.8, 23.9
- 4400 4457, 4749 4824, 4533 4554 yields 0.04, 23.3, 25.5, 24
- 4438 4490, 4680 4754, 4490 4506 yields 0.01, 23.2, 24.4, 23.4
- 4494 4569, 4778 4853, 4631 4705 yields 0.03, 24.1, 25.2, 24.6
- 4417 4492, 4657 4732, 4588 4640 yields -0.08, 23.5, 23.7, 23.6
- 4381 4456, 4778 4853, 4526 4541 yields 0.05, 22.4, 25.2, 23.2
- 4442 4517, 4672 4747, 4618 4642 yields -0.06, 23.5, 23.9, 23.8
